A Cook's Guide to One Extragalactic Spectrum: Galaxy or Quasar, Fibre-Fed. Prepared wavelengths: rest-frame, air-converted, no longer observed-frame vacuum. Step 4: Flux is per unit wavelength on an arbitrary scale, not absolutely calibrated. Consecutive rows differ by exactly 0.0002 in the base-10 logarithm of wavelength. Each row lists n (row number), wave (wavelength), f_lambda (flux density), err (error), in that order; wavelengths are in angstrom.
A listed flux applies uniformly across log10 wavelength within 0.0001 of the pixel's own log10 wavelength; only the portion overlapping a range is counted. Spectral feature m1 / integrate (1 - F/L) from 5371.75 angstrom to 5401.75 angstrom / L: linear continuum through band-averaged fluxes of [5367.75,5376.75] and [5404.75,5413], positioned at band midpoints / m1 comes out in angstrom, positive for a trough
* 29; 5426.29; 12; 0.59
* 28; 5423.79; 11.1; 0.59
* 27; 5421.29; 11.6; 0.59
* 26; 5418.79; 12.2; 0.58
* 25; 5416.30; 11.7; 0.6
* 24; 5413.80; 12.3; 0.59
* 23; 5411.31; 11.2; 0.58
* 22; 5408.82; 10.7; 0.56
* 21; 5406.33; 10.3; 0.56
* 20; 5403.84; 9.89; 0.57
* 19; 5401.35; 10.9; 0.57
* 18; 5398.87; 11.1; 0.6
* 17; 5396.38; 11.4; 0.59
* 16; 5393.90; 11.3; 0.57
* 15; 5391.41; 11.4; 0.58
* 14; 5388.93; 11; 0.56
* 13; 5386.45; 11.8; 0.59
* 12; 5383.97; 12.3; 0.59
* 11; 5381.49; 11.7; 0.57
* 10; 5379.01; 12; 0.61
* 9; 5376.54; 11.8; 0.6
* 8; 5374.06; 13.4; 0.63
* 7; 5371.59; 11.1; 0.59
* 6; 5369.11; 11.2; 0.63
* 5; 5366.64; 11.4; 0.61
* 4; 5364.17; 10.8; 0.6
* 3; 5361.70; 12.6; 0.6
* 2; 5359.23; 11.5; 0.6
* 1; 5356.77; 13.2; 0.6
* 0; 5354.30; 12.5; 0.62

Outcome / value -0.6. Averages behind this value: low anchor 11.9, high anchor 10.8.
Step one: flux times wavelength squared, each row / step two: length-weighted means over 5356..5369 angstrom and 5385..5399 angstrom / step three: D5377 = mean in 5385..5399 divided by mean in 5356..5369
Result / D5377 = 1.0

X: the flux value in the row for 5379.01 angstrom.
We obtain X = 12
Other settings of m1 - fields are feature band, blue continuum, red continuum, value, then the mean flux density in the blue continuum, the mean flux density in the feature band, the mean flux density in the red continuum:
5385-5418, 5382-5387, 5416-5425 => 1.9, 12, 11.2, 11.6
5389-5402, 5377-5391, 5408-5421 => 0.5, 11.7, 11.2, 11.6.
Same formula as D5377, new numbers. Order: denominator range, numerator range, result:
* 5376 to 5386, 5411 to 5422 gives 1.01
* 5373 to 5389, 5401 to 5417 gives 0.92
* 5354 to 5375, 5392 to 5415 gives 0.94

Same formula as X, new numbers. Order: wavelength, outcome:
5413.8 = 12.3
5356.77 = 13.2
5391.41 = 11.4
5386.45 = 11.8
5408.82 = 10.7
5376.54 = 11.8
